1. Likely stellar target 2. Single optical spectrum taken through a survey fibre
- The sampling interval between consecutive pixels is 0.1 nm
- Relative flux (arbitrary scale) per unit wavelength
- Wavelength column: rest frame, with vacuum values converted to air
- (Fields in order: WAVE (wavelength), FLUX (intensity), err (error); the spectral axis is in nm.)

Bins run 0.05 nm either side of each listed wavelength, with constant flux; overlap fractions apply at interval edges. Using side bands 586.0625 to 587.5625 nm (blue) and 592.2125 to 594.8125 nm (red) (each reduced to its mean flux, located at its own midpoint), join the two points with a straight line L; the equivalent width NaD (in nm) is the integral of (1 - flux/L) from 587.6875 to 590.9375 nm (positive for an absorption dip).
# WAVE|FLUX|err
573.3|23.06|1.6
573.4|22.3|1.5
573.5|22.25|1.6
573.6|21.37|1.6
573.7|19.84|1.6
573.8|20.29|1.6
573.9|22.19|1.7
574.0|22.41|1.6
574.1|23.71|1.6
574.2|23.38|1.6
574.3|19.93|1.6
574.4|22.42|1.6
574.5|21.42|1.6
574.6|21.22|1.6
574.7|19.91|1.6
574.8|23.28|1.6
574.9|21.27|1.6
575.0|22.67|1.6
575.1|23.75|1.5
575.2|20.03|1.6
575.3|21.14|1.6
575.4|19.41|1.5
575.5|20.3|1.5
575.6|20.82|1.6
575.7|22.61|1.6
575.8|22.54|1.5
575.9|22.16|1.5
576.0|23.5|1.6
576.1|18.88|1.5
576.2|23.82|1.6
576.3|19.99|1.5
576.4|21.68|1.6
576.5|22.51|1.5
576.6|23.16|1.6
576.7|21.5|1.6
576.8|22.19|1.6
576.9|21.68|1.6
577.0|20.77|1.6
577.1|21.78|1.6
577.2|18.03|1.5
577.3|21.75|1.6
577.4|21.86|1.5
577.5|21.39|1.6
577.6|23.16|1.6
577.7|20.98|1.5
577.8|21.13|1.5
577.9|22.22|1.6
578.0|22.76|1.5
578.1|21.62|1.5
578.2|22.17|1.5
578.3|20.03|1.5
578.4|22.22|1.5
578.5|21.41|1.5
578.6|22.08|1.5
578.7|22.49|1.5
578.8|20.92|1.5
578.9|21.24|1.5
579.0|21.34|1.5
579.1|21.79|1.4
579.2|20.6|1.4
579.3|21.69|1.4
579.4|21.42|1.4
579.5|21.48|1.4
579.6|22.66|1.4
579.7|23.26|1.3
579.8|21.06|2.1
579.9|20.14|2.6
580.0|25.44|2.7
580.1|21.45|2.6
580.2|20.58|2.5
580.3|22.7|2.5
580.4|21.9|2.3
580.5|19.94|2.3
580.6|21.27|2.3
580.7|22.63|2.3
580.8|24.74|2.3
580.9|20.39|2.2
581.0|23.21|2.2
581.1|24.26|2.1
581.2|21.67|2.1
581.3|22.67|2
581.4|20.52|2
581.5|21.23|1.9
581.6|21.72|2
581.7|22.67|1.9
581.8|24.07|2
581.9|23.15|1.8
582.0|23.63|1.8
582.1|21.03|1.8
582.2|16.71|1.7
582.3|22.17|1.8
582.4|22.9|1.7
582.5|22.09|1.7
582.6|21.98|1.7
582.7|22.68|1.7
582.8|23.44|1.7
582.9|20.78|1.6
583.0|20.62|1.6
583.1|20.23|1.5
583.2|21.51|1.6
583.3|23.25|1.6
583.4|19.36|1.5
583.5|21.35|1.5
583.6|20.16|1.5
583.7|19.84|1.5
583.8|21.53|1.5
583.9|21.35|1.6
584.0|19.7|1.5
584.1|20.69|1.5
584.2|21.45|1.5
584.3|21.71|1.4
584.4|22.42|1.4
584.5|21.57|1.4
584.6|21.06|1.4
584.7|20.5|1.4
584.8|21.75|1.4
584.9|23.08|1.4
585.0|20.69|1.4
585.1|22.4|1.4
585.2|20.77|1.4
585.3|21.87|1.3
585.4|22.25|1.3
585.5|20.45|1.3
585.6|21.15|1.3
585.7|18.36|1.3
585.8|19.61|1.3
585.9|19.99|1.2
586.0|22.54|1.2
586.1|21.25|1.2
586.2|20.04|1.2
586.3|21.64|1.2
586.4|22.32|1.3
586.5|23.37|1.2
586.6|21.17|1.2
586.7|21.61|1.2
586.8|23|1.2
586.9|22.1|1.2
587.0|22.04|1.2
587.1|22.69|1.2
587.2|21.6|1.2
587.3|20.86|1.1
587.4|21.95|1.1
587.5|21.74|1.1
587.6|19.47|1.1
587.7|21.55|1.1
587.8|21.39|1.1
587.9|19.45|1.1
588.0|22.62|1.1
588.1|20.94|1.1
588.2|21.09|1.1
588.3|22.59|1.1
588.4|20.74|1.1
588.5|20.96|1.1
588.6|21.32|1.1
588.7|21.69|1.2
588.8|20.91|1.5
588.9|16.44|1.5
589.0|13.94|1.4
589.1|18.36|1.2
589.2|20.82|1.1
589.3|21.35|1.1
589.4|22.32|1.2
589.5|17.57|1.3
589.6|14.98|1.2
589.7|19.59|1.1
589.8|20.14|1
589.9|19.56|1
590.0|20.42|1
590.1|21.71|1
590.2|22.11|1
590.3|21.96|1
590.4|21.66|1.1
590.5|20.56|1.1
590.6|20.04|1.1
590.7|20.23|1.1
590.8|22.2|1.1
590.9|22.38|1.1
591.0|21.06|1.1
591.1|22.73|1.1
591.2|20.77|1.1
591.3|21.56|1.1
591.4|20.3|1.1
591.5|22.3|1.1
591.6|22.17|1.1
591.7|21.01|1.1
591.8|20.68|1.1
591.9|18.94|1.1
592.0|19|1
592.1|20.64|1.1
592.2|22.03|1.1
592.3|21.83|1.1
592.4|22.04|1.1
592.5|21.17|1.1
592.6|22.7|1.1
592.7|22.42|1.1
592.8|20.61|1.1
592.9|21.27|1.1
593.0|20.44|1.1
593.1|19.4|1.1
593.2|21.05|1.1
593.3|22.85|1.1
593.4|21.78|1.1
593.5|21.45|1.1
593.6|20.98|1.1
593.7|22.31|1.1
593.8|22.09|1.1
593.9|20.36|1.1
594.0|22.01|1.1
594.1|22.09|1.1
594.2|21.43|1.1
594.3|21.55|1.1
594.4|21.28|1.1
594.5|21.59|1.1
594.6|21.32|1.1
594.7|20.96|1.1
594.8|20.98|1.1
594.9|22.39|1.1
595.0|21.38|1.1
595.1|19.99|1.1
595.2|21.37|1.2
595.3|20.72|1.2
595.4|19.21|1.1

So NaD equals 0.19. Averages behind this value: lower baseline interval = 21.8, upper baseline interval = 21.5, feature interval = 20.4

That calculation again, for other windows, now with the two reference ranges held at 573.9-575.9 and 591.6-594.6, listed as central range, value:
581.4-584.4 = 0.01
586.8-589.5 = 0.08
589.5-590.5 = 0.06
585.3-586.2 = 0.03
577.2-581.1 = -0.03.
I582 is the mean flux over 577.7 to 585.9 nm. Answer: 21.6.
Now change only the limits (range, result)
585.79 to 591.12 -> 20.9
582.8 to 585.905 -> 21.1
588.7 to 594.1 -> 20.8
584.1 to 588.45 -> 21.4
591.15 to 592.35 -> 20.9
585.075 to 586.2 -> 20.9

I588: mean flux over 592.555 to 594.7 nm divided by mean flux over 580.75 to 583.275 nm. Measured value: 0.97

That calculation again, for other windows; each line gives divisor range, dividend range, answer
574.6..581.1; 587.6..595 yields 0.96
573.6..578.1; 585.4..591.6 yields 0.96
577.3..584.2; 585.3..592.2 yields 0.96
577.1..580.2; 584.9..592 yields 0.97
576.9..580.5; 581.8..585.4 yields 0.99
